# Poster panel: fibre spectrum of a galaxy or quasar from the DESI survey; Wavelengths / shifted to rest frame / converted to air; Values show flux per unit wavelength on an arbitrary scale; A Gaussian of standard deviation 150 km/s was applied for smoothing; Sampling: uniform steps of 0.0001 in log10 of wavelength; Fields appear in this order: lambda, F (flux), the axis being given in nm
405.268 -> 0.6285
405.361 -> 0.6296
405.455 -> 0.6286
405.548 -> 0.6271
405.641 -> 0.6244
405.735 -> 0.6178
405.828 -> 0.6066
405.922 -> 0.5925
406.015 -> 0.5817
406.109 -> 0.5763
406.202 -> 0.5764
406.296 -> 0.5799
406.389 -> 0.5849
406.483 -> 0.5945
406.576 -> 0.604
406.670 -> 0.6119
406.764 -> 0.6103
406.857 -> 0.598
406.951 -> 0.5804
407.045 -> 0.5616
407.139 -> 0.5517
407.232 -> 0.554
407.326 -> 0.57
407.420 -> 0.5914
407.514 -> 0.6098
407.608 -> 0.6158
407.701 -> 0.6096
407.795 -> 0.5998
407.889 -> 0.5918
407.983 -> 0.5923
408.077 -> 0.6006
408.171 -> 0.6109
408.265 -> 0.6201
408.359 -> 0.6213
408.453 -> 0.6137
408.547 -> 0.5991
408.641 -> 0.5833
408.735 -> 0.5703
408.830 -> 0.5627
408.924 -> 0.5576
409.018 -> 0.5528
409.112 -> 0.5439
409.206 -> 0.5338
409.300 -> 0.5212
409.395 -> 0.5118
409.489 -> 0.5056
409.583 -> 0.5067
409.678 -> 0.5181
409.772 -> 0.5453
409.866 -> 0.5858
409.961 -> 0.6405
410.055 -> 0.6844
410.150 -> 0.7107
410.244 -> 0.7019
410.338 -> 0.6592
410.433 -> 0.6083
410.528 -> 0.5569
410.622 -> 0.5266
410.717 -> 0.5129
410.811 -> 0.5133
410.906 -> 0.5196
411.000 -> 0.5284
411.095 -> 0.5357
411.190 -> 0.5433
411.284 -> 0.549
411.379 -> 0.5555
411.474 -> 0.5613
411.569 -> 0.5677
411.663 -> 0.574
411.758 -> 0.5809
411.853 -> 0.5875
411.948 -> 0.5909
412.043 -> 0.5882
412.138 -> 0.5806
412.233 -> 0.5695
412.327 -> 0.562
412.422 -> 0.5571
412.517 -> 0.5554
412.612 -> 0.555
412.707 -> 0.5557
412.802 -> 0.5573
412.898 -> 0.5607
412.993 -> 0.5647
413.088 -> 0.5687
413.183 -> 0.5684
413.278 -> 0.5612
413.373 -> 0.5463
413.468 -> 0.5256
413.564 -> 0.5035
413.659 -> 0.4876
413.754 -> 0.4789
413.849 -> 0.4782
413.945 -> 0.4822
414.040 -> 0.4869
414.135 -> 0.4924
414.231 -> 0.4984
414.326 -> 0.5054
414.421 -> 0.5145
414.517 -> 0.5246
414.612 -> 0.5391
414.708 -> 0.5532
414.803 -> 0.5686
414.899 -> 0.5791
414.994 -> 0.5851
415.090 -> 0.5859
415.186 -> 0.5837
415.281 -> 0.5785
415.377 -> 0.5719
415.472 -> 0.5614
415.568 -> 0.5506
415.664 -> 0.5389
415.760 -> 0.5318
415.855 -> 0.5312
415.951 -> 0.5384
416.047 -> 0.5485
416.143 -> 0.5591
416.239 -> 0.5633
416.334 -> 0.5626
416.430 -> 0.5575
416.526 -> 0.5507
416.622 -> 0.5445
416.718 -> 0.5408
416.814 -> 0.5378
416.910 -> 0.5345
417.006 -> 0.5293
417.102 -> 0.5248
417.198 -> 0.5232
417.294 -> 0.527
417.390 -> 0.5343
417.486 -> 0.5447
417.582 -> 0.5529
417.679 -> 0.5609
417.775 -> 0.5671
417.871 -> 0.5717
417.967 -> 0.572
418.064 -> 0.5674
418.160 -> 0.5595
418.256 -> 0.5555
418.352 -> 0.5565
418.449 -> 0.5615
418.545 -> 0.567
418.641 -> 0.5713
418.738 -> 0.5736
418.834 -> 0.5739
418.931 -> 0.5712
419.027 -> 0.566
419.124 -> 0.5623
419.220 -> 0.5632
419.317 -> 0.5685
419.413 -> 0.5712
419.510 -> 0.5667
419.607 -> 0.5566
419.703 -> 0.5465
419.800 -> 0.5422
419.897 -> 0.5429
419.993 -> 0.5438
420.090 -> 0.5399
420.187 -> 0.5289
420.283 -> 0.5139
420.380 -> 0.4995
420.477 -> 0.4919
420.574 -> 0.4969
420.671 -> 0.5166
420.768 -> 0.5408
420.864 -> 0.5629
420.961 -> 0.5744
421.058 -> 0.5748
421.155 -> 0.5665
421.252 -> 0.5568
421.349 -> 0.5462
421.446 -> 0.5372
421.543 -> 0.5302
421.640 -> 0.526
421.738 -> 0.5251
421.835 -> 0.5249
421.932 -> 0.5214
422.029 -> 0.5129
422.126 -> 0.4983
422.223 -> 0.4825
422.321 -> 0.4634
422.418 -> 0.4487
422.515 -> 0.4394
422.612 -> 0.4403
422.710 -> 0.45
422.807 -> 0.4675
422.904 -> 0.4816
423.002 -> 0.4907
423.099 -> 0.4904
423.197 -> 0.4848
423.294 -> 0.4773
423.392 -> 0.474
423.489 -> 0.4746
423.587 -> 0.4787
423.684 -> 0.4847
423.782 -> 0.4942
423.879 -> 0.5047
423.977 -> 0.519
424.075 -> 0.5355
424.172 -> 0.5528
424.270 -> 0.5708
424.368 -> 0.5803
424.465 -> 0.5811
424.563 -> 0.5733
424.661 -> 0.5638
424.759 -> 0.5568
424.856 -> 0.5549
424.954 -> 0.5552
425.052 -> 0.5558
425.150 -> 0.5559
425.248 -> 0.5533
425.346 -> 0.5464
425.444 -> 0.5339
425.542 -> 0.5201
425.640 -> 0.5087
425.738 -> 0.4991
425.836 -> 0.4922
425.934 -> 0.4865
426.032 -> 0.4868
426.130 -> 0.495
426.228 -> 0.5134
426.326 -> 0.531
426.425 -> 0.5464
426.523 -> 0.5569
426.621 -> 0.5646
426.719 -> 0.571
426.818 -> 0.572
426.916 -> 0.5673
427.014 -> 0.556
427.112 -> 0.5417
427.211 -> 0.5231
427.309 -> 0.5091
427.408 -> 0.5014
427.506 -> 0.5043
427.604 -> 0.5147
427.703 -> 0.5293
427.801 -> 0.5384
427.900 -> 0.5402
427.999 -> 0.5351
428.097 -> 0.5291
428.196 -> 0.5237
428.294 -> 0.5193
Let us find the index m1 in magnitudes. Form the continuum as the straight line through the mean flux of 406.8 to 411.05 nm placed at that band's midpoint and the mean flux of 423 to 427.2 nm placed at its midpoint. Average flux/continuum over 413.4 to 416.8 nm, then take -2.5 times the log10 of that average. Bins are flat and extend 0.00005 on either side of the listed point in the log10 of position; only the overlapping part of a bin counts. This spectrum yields 0.045 mag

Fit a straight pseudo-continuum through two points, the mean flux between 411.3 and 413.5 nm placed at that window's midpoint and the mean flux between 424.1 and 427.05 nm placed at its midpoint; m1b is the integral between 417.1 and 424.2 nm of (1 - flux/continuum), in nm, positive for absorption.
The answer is 0.303 nm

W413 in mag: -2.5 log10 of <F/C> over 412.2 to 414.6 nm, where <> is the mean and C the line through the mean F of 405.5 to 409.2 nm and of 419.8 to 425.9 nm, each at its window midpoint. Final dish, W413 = 0.06 mag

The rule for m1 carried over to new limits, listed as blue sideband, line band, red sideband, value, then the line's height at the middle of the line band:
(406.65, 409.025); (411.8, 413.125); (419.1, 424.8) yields 0.00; 0.568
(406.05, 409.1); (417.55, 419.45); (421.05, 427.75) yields -0.04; 0.544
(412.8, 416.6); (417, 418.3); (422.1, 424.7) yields -0.05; 0.527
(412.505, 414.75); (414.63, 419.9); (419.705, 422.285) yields -0.06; 0.529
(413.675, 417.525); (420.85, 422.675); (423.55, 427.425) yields 0.04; 0.536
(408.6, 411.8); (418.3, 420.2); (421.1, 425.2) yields -0.06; 0.53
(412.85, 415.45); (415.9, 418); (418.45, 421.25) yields -0.01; 0.544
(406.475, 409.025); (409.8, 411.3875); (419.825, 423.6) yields -0.02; 0.574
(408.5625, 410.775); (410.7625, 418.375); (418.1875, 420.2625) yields 0.04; 0.566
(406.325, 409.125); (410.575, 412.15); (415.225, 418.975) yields 0.04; 0.575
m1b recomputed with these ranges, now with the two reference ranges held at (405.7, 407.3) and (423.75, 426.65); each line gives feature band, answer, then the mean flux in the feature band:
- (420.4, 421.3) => 0.01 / 0.541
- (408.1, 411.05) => 0.02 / 0.575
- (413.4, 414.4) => 0.13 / 0.496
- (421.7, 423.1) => 0.16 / 0.482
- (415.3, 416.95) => 0.03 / 0.549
